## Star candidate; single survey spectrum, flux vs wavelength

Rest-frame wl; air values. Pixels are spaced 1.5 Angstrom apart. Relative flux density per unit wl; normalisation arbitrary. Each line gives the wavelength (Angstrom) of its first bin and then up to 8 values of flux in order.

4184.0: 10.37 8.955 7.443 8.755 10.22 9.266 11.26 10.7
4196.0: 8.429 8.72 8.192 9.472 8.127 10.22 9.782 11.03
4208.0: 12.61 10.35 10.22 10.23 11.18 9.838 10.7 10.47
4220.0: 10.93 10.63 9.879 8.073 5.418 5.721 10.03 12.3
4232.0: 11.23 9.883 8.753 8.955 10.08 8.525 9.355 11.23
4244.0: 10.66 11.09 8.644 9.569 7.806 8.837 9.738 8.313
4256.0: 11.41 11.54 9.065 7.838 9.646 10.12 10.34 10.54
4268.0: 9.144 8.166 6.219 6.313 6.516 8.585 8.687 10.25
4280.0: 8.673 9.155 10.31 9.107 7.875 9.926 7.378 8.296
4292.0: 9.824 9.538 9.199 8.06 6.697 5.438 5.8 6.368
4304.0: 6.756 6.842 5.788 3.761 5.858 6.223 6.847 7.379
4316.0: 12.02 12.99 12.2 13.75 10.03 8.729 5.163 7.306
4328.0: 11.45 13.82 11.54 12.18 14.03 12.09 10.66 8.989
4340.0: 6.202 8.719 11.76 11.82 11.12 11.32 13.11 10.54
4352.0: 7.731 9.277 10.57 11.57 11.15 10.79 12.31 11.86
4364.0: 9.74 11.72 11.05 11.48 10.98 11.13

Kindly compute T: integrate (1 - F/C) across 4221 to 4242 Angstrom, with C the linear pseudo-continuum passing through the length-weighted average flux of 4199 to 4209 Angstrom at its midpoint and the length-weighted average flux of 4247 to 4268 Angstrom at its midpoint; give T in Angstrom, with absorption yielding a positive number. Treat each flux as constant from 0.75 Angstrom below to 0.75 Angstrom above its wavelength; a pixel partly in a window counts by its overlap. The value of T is 1.3 Angstrom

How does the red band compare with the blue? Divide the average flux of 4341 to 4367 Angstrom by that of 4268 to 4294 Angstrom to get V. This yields 1.3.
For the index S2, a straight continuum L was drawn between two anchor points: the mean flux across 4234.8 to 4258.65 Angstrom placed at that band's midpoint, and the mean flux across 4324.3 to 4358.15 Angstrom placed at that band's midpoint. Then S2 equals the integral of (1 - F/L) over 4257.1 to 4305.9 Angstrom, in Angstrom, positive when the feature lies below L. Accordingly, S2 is 7.6 Angstrom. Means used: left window 9.67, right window 10.5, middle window 8.42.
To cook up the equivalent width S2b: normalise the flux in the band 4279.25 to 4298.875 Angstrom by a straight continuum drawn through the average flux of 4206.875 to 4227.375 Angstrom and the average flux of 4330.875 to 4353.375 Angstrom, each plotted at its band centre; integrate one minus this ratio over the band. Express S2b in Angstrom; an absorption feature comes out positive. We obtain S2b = 3.09 Angstrom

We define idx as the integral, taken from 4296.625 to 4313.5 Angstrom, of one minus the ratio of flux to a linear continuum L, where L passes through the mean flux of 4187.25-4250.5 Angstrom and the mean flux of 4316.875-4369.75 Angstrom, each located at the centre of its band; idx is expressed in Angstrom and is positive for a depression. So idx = 7.1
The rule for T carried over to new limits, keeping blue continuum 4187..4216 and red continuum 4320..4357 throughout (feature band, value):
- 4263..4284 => 2.9 Angstrom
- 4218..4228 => 1.2 Angstrom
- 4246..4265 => 1.3 Angstrom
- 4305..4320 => 3.3 Angstrom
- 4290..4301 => 2.5 Angstrom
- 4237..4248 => 0.2 Angstrom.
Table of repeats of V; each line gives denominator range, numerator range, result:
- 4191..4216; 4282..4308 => 0.78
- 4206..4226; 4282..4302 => 0.80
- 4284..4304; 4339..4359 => 1.31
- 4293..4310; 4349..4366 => 1.61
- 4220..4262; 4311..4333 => 1.07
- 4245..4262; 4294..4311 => 0.69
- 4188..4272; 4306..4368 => 1.05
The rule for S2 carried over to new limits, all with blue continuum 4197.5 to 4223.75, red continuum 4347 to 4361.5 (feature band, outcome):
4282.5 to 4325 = 9.4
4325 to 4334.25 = -0.3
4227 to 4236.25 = 0.5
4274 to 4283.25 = 1.3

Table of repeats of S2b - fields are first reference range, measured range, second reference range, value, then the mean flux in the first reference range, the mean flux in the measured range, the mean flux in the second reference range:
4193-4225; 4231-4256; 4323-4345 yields 1.2 Angstrom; 10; 9.63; 10.3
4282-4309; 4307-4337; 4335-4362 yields -2.0 Angstrom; 7.66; 9.78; 10.5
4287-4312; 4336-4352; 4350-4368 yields -0.8 Angstrom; 7.14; 10.3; 10.7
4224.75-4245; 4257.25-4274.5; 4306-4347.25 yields 1.4 Angstrom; 9.38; 8.74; 9.72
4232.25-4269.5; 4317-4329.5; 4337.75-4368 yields -0.1 Angstrom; 9.62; 10.4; 10.6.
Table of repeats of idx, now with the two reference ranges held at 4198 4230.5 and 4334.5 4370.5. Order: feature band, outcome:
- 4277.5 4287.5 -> 0.9 Angstrom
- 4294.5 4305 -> 3.5 Angstrom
